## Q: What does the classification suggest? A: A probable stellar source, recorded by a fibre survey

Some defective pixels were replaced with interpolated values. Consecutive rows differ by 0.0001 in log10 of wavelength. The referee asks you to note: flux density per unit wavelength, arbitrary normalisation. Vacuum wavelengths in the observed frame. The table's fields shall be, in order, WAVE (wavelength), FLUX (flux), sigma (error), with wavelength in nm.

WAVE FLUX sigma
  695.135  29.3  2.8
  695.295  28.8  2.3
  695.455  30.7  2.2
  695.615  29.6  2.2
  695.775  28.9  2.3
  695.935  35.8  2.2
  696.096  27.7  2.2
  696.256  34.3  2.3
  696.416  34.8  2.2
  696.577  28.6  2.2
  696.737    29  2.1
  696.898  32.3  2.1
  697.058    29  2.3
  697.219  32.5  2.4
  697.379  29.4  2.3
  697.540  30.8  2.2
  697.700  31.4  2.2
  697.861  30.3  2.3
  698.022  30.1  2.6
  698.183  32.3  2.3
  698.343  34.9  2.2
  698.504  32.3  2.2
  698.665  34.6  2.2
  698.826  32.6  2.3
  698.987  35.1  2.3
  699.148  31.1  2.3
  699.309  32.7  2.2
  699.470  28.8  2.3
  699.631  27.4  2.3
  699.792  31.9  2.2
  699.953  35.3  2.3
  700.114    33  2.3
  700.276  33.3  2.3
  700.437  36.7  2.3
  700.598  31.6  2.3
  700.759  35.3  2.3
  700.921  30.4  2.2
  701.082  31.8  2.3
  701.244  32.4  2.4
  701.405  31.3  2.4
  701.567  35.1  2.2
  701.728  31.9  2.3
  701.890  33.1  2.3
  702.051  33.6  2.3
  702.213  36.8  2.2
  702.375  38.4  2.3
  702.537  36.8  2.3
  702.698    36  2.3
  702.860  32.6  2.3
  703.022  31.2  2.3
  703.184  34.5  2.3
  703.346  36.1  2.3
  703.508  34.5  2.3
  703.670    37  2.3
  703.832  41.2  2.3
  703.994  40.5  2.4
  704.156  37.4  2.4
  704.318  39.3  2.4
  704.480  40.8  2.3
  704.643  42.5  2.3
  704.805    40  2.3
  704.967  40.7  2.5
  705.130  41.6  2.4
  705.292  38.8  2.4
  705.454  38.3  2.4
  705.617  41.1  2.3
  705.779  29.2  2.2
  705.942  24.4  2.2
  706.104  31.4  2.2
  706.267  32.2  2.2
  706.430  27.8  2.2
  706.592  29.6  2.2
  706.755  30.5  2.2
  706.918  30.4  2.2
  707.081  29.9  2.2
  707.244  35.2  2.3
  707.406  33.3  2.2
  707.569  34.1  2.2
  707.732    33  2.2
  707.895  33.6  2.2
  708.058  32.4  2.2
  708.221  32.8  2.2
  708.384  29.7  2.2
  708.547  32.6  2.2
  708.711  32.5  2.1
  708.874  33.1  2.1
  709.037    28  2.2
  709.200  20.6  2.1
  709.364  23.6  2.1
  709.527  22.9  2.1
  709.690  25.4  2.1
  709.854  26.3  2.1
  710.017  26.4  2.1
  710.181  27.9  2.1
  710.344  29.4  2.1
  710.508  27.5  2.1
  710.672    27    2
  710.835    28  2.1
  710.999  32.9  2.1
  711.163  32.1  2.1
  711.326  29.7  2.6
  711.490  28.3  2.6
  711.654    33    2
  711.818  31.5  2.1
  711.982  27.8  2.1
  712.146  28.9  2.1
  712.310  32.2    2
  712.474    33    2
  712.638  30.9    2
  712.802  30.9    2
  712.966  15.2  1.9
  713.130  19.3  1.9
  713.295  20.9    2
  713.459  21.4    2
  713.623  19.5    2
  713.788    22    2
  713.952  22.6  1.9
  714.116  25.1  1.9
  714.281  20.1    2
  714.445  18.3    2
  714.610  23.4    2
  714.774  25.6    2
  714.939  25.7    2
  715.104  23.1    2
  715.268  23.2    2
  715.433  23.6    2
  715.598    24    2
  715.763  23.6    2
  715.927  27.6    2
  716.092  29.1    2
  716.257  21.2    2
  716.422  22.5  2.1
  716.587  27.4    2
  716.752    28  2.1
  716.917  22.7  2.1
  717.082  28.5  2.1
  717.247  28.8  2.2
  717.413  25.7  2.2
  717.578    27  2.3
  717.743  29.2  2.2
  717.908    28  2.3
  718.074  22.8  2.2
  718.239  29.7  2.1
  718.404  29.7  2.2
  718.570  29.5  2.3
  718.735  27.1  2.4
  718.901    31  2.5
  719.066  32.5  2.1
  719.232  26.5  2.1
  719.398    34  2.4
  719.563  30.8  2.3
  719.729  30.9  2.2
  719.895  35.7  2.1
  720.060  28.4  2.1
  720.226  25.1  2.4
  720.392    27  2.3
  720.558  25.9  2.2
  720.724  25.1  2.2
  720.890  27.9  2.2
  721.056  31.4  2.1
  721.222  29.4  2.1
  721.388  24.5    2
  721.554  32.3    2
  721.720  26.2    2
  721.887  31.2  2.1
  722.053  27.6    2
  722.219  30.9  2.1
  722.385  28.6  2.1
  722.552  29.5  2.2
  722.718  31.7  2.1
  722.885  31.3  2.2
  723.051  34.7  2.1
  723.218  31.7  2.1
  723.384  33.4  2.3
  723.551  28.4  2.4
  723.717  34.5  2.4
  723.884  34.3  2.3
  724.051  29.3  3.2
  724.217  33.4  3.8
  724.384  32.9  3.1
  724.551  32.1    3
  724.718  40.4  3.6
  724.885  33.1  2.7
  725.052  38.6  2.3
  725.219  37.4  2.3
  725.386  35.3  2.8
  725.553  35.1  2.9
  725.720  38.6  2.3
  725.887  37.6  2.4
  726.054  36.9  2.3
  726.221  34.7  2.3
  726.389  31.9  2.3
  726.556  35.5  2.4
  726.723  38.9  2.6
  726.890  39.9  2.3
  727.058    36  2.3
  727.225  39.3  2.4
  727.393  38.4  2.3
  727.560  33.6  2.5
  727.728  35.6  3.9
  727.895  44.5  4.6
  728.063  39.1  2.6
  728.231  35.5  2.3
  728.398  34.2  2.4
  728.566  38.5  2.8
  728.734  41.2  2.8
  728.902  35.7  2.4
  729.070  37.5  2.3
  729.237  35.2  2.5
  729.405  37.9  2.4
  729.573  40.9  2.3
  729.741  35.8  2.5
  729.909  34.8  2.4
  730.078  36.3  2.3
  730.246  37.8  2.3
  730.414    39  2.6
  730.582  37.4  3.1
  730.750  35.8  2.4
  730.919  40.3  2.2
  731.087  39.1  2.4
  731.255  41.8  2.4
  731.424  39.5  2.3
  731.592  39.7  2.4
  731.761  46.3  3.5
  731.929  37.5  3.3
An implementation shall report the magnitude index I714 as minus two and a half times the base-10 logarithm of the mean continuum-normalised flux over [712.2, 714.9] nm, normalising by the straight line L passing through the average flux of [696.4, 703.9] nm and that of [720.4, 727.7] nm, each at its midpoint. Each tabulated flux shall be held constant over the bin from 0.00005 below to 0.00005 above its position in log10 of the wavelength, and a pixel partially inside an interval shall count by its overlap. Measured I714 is 0.35 mag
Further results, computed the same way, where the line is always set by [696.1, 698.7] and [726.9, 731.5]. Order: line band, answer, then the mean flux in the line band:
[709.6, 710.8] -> 0.25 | 27.1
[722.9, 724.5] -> 0.13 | 32.5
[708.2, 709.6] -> 0.19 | 28.3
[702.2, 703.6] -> -0.08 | 35.1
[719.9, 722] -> 0.27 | 28.2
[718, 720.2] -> 0.20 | 29.8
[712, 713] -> 0.18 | 29.1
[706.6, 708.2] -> 0.04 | 32.4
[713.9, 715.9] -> 0.44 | 23.3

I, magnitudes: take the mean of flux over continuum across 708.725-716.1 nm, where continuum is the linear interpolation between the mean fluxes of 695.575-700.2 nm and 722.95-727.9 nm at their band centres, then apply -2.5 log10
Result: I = 0.276 mag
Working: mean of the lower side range 31.6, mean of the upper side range 35.4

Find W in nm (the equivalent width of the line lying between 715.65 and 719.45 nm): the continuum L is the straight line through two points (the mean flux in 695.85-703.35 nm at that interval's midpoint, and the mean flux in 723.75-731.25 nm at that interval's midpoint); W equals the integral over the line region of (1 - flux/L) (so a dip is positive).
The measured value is 0.85 nm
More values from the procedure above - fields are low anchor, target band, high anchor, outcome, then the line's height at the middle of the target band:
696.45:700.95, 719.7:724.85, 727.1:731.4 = 0.84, 36.5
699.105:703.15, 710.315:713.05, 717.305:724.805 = 0.19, 31.5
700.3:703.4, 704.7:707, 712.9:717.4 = -0.24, 30.8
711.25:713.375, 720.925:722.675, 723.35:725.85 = 0.20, 33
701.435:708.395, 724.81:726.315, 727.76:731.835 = 0.06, 37.8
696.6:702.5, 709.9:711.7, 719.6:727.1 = 0.18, 32.4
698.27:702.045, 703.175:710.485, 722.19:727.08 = 0.06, 33.1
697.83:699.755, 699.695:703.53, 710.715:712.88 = -0.27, 31.6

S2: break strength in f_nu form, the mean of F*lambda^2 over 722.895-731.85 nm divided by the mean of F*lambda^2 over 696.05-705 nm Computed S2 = 1.17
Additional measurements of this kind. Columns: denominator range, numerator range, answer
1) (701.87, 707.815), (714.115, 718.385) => 0.74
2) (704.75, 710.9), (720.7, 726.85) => 1.10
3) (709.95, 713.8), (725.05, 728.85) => 1.42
